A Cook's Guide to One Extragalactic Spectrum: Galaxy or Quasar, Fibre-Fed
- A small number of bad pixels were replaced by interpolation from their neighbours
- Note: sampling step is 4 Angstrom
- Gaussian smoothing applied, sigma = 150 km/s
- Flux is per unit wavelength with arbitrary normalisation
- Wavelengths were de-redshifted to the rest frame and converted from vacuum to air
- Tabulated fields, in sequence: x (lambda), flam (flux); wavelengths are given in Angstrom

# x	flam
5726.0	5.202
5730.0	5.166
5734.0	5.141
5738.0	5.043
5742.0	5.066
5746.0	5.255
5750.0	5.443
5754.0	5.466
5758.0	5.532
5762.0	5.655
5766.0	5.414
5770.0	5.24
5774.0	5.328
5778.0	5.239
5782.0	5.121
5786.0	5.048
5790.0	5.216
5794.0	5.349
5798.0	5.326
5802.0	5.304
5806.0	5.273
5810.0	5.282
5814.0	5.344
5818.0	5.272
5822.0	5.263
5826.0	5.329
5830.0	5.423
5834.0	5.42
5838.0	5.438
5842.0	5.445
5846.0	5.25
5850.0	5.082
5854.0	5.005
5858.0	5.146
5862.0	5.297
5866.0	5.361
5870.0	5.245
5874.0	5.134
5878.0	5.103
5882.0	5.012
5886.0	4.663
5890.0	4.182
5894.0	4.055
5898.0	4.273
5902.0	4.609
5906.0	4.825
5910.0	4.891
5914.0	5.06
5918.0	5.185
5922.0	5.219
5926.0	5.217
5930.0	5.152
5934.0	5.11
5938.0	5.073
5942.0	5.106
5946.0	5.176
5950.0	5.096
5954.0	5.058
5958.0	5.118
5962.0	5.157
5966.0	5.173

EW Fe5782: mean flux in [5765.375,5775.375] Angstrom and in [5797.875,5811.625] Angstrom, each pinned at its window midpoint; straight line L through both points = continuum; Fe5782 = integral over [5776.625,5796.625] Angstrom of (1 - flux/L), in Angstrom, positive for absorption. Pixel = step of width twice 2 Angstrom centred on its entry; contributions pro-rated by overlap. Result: 0.4 Angstrom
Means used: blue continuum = 5.32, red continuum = 5.29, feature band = 5.2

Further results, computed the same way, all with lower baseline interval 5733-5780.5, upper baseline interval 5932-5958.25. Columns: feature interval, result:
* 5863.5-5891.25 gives 1.1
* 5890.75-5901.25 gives 1.9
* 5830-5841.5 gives -0.4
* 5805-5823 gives -0.1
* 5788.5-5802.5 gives -0.1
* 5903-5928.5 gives 0.4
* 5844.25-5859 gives 0.3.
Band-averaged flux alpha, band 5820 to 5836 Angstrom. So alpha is 5.36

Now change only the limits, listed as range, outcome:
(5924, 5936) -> 5.16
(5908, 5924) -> 5.09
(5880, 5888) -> 4.84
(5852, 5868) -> 5.2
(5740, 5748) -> 5.16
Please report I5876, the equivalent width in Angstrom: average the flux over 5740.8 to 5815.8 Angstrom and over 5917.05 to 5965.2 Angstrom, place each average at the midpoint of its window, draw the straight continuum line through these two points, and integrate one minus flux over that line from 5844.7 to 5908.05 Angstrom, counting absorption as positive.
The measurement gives 3.9 Angstrom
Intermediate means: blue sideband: 5.31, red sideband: 5.14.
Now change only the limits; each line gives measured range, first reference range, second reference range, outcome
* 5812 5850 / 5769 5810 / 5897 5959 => -1.2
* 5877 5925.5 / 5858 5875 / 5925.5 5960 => 4.0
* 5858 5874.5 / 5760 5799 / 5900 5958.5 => -0.3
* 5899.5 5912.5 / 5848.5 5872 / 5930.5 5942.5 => 0.9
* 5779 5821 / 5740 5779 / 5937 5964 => 0.5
